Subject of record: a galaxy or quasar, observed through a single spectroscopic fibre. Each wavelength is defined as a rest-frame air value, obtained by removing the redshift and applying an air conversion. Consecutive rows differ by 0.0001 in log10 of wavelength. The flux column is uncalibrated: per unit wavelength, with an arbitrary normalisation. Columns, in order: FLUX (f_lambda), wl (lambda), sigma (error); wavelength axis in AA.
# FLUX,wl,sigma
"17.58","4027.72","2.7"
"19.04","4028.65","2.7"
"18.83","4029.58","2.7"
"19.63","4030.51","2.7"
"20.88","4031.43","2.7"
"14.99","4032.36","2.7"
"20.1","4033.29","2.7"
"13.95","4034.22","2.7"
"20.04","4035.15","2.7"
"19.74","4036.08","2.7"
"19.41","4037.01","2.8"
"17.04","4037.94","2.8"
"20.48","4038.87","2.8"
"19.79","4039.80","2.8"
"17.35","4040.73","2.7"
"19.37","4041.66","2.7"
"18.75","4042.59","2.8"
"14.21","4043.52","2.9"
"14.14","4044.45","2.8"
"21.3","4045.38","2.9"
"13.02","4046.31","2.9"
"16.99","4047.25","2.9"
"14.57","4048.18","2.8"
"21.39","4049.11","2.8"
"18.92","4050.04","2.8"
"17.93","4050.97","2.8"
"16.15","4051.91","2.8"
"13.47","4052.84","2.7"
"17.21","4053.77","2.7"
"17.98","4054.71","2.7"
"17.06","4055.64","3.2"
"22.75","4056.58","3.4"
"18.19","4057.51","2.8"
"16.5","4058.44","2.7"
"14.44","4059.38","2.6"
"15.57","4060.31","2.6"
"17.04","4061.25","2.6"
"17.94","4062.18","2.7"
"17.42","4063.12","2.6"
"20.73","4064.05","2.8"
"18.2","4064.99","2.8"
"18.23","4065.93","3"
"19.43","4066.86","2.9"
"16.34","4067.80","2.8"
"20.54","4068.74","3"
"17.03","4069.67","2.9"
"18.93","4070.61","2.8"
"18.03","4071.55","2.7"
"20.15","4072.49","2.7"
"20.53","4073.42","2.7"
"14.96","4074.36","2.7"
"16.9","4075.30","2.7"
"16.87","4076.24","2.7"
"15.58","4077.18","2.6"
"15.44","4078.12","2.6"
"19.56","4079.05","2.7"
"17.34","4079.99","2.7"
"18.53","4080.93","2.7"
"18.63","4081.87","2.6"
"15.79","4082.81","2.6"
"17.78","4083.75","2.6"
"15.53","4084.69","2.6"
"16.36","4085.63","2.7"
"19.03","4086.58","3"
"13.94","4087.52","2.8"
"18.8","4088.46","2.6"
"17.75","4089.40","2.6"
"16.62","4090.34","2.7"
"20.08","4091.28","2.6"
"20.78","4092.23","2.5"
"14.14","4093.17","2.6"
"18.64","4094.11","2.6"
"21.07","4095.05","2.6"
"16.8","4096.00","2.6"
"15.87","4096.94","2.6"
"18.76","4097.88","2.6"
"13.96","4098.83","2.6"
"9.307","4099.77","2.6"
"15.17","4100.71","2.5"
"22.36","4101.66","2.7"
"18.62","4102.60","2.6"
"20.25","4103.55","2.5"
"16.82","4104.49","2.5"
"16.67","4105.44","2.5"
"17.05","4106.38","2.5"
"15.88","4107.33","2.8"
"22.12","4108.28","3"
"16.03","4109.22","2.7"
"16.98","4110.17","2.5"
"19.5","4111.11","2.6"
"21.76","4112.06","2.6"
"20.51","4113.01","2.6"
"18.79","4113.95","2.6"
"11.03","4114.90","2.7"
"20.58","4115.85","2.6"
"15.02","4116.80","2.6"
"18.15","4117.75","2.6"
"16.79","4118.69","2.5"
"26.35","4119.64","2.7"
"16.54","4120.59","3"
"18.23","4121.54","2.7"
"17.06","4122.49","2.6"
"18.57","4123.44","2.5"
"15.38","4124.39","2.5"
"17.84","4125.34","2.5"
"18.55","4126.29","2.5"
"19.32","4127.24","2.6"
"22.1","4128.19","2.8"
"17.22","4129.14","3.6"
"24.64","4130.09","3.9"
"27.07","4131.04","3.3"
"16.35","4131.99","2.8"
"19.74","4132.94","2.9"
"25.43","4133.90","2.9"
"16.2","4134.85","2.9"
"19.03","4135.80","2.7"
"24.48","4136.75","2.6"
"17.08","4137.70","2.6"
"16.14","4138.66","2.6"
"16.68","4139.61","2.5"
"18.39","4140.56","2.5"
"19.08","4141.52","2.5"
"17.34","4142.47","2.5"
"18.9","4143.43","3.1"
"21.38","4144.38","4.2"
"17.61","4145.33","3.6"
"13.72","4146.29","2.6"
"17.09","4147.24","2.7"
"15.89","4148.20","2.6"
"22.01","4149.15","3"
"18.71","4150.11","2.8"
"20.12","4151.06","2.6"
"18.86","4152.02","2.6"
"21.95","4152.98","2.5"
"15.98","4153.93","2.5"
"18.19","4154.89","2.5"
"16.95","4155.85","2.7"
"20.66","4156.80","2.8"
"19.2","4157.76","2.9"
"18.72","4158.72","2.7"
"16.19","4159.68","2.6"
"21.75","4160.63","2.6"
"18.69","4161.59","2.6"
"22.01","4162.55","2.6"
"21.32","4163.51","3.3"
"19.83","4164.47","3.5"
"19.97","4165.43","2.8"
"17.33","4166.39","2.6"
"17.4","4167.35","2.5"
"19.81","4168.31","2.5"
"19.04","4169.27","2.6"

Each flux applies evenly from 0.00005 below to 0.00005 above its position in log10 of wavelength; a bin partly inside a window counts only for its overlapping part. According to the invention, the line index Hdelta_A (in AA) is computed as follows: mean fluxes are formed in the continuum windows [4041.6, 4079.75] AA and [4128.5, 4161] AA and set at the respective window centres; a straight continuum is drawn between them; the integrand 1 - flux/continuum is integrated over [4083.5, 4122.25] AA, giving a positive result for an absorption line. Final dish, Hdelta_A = 1.3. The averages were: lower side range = 17.5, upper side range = 19.1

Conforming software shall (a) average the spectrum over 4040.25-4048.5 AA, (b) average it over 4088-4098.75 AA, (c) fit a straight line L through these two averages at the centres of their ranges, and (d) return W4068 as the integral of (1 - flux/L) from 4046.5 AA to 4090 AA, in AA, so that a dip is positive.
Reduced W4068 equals -0.6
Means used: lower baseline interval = 16.7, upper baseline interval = 18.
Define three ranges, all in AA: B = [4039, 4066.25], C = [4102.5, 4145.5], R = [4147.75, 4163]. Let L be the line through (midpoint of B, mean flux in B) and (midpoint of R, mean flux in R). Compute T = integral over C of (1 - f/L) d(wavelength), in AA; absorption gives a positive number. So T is -0.44 AA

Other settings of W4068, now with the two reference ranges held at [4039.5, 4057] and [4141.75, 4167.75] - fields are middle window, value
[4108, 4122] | -0.2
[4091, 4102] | 0.6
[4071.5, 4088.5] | 0.5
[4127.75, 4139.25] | -1.2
